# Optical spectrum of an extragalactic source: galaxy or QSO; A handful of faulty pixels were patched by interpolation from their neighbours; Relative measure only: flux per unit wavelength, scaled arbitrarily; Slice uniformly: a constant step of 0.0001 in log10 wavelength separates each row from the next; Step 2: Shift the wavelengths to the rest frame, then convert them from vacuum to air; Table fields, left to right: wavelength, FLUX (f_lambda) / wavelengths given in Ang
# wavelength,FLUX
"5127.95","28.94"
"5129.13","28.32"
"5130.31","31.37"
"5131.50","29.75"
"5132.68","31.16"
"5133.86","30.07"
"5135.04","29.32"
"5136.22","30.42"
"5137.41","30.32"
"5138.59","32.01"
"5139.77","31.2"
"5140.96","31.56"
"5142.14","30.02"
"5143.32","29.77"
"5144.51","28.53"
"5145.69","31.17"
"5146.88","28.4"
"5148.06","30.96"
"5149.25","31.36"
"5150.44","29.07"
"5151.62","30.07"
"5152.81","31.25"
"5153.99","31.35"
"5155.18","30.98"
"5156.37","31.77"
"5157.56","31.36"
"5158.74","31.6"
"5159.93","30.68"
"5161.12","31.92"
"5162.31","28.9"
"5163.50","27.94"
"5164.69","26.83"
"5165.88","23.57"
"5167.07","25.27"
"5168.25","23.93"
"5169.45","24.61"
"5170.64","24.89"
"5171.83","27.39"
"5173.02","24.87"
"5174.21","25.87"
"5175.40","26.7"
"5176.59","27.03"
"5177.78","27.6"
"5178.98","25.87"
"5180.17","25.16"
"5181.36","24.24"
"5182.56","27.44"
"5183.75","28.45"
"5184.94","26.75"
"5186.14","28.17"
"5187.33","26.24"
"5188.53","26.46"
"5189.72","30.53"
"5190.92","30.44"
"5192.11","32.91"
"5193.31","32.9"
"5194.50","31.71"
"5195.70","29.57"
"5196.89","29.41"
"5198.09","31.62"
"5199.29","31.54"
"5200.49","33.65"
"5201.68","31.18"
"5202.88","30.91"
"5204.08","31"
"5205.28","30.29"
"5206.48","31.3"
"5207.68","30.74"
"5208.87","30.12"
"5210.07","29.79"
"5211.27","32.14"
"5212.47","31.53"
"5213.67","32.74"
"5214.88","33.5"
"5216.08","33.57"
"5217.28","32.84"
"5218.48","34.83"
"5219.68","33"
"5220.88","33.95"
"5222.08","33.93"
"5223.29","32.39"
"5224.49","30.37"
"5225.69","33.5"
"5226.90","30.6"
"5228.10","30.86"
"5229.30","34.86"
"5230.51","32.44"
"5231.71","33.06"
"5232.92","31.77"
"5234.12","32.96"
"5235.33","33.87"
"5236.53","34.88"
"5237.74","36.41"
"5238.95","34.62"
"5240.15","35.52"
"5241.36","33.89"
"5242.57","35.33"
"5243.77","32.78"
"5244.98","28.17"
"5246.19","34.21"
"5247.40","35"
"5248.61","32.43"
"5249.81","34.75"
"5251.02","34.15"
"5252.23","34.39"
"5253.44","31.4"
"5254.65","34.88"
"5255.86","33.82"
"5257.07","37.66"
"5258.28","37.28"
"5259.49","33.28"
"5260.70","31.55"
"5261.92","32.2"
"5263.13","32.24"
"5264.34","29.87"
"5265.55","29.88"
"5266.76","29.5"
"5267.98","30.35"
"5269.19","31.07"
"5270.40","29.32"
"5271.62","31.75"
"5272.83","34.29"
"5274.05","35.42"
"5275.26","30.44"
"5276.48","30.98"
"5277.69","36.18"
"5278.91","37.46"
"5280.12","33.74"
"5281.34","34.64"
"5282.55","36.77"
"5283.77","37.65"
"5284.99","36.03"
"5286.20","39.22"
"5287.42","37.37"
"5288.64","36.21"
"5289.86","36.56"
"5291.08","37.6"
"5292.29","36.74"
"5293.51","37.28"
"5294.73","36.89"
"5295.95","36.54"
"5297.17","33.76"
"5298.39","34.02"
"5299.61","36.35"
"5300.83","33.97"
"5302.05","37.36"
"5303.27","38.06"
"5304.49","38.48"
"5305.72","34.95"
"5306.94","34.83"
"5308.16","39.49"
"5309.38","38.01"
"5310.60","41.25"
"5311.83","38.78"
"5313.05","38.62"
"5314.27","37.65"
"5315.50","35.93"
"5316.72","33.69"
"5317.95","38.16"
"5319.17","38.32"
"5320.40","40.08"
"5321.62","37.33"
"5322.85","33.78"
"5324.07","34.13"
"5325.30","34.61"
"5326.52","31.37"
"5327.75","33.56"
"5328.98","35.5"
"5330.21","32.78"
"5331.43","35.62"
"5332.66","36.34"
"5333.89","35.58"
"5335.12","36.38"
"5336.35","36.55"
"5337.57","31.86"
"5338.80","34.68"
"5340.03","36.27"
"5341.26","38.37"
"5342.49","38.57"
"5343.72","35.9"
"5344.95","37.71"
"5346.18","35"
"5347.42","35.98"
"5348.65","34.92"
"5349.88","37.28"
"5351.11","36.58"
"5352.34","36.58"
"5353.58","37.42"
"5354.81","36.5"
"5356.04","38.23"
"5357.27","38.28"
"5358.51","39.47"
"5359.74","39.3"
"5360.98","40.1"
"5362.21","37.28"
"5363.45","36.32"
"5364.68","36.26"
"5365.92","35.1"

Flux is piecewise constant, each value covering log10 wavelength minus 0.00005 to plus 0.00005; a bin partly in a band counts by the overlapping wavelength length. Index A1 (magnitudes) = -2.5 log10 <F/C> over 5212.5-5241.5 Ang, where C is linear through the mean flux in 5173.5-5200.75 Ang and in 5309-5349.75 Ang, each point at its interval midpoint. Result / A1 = -0.09 mag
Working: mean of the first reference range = 28.6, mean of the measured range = 33.3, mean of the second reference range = 36.2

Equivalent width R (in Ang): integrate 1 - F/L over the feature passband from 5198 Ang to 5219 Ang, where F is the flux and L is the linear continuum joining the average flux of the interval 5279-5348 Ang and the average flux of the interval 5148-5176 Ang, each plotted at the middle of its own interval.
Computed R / -0.7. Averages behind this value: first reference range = 28.4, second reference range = 36.3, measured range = 31.8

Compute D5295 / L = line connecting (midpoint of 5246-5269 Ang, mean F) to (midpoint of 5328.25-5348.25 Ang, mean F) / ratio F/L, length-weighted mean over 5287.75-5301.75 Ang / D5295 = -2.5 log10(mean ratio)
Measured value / -0.054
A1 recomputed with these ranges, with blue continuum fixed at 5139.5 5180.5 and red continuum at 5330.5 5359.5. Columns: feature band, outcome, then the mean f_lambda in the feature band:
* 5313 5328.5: -0.01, 35.8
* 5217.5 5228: -0.05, 32.7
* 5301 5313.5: -0.09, 37.8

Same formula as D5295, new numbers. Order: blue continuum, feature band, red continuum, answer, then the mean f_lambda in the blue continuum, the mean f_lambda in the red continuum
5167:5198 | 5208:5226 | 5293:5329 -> -0.09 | 27.6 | 36.4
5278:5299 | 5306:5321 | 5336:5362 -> -0.04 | 36.4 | 37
